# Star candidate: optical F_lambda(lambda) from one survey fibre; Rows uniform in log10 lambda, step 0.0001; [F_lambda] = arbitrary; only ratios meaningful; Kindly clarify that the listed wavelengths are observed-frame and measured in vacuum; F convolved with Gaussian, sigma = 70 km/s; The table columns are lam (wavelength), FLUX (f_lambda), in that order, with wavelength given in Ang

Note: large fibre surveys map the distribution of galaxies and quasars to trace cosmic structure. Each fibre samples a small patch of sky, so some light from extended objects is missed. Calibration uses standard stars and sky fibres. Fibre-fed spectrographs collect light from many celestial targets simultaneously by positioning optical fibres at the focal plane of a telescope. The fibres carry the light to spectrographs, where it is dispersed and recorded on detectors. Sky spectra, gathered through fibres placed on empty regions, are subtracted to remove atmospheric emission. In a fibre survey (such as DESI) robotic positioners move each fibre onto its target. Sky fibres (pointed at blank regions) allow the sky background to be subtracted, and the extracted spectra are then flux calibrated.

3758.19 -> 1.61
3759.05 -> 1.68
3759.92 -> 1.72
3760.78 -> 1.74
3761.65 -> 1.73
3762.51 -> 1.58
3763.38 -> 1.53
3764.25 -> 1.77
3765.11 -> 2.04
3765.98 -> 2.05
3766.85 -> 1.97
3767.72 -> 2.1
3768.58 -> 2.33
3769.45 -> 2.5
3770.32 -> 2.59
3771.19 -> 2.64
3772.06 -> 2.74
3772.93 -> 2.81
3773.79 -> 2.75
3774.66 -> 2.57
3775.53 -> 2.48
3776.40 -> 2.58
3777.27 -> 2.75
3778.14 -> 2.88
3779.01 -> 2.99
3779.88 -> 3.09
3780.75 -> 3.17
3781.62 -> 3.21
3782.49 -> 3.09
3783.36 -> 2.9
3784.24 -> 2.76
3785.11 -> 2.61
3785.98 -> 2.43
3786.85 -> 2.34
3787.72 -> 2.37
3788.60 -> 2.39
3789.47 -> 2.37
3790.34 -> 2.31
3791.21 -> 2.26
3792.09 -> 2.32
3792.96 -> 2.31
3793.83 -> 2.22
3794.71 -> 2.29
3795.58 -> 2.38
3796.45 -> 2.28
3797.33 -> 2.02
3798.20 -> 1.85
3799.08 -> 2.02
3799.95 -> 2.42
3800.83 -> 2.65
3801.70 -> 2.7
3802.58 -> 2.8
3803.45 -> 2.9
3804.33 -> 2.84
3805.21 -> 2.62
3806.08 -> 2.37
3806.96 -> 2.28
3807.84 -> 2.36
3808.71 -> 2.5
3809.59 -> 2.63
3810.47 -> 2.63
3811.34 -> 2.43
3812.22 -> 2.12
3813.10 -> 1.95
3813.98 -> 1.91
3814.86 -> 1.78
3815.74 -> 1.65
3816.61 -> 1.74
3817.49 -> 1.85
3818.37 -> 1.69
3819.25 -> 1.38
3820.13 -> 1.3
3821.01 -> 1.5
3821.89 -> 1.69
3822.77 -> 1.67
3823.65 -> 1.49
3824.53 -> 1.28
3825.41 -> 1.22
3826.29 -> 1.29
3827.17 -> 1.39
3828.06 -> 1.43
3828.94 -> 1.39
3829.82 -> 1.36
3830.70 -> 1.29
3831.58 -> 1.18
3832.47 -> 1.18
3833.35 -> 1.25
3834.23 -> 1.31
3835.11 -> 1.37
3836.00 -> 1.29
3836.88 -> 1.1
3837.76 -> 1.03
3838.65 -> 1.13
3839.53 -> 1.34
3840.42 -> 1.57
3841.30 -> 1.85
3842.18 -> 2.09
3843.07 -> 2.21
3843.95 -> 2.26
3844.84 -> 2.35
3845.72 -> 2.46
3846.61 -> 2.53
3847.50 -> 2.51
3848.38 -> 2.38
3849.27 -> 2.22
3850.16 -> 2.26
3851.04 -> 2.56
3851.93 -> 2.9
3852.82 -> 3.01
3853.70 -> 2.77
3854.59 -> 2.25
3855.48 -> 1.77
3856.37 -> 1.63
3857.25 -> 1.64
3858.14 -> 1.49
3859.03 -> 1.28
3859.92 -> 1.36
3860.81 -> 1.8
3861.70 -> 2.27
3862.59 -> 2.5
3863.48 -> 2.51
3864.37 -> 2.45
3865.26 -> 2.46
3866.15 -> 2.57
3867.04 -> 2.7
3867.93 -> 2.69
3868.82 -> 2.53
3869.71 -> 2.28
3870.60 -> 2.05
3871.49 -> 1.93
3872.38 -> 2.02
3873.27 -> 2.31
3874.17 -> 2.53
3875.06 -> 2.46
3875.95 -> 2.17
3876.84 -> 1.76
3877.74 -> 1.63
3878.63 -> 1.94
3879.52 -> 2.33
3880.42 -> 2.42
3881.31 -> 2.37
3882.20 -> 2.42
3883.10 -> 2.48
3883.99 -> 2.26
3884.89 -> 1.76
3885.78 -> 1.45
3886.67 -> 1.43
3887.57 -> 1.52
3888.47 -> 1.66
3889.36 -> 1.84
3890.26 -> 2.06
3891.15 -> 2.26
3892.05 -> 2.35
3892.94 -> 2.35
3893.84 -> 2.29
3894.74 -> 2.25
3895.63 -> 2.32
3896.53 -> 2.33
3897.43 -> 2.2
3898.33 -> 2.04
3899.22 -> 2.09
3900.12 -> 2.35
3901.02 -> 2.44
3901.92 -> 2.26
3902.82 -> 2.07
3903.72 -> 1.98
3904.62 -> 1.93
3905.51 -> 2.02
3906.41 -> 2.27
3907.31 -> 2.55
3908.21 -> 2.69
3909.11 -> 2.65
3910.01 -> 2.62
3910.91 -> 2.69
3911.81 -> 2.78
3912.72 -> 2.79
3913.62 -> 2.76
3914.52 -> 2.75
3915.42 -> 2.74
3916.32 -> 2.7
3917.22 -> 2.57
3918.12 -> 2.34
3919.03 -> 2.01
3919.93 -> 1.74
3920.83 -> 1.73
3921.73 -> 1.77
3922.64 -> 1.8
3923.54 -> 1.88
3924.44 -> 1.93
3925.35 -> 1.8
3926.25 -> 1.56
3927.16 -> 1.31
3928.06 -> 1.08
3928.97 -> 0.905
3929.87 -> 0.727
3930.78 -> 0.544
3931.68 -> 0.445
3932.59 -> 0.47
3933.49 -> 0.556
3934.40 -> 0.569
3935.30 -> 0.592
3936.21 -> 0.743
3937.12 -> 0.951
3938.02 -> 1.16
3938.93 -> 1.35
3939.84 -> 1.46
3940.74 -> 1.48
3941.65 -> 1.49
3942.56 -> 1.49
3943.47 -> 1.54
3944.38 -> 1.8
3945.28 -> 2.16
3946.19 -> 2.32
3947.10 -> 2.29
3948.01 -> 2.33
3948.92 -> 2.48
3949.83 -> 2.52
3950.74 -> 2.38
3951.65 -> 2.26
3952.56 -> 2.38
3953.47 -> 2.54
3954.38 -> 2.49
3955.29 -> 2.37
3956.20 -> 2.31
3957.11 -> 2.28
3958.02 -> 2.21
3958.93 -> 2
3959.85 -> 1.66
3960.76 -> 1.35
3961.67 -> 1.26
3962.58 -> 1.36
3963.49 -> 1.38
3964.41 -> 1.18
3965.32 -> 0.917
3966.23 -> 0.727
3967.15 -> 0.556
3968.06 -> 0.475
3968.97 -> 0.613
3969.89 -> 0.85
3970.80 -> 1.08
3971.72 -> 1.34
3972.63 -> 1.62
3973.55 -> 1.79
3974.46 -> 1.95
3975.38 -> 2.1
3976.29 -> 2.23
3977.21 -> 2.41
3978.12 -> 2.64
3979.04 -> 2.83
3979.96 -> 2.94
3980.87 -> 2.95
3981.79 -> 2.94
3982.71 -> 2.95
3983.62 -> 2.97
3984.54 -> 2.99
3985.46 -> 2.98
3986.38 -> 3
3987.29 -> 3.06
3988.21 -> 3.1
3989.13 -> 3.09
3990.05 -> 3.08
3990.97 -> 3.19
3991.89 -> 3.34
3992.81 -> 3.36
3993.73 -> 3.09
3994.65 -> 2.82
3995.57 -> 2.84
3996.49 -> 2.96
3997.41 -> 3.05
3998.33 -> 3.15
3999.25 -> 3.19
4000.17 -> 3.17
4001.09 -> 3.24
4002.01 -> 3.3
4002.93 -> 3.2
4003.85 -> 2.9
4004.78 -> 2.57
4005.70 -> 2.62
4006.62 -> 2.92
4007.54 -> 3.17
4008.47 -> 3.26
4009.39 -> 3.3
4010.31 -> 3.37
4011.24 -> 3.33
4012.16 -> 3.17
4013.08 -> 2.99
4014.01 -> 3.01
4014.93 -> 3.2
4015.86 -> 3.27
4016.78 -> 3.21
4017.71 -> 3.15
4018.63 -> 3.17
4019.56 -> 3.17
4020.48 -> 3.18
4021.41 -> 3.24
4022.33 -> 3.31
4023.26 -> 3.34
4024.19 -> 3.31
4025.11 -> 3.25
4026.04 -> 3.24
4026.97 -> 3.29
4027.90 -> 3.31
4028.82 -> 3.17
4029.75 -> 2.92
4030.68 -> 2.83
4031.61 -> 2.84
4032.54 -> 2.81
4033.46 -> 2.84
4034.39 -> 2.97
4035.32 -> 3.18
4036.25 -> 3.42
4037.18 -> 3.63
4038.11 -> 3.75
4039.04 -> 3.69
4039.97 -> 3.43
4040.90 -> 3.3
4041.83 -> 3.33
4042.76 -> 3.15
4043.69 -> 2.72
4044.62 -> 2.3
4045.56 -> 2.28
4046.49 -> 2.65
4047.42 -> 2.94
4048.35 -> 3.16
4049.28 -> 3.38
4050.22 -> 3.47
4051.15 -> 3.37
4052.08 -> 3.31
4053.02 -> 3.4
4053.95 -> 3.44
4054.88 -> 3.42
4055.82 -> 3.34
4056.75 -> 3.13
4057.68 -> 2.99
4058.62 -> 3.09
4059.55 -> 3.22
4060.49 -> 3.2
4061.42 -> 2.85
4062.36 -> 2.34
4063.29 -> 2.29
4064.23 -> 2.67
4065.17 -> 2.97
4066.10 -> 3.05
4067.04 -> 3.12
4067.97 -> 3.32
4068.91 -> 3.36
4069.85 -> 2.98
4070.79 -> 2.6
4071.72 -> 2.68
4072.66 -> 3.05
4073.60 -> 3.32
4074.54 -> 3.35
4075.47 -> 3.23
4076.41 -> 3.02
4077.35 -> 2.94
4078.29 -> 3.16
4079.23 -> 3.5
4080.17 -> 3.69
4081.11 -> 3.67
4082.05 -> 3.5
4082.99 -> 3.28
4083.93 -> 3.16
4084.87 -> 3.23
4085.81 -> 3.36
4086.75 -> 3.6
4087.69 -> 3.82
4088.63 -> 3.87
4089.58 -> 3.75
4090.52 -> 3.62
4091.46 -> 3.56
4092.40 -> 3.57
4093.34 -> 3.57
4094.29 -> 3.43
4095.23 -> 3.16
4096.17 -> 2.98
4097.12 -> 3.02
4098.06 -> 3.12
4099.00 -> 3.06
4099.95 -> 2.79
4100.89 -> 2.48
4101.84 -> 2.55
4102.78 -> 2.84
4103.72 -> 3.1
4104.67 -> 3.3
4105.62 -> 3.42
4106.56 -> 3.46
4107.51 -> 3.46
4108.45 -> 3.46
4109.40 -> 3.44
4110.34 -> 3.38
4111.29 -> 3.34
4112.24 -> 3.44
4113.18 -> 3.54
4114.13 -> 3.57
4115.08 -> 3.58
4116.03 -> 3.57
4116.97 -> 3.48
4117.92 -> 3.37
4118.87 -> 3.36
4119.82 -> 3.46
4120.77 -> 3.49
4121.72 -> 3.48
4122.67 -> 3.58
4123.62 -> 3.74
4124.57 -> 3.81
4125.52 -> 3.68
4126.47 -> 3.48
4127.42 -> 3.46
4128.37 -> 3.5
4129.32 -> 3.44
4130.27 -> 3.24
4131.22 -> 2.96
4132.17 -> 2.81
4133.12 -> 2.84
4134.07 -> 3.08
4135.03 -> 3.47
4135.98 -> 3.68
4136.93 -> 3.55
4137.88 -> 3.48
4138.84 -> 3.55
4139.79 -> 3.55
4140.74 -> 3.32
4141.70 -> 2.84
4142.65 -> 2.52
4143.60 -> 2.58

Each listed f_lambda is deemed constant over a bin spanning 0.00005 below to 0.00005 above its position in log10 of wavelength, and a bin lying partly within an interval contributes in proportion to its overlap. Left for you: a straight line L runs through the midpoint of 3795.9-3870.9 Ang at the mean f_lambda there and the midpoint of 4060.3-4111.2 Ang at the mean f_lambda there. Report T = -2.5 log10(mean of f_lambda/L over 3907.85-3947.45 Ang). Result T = 0.38 mag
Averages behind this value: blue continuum 1.99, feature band 1.72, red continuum 3.2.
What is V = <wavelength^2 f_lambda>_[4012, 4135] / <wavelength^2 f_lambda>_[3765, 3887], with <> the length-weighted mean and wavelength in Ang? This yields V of 1.71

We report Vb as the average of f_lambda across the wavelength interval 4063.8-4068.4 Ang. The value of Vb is 3.03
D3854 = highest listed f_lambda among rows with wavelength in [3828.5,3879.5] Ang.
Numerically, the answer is 3.01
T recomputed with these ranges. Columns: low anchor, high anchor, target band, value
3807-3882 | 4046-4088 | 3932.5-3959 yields 0.37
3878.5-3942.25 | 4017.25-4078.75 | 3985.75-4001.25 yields -0.18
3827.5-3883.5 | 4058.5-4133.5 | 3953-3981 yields 0.43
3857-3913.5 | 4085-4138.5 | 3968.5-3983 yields 0.28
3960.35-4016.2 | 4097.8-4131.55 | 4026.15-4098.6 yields -0.06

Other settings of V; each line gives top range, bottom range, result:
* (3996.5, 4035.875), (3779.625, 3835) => 1.66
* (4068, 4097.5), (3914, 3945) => 2.43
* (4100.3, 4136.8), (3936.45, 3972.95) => 2.20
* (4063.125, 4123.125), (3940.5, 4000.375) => 1.56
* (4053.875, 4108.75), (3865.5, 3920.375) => 1.55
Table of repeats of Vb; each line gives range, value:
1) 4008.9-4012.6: 3.3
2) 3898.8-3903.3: 2.24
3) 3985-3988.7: 3.04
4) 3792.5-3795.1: 2.27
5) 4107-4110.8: 3.44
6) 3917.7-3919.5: 2.16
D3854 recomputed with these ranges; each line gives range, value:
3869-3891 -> 2.53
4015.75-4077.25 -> 3.75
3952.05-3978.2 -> 2.64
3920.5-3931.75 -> 1.93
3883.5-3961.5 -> 2.79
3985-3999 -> 3.36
